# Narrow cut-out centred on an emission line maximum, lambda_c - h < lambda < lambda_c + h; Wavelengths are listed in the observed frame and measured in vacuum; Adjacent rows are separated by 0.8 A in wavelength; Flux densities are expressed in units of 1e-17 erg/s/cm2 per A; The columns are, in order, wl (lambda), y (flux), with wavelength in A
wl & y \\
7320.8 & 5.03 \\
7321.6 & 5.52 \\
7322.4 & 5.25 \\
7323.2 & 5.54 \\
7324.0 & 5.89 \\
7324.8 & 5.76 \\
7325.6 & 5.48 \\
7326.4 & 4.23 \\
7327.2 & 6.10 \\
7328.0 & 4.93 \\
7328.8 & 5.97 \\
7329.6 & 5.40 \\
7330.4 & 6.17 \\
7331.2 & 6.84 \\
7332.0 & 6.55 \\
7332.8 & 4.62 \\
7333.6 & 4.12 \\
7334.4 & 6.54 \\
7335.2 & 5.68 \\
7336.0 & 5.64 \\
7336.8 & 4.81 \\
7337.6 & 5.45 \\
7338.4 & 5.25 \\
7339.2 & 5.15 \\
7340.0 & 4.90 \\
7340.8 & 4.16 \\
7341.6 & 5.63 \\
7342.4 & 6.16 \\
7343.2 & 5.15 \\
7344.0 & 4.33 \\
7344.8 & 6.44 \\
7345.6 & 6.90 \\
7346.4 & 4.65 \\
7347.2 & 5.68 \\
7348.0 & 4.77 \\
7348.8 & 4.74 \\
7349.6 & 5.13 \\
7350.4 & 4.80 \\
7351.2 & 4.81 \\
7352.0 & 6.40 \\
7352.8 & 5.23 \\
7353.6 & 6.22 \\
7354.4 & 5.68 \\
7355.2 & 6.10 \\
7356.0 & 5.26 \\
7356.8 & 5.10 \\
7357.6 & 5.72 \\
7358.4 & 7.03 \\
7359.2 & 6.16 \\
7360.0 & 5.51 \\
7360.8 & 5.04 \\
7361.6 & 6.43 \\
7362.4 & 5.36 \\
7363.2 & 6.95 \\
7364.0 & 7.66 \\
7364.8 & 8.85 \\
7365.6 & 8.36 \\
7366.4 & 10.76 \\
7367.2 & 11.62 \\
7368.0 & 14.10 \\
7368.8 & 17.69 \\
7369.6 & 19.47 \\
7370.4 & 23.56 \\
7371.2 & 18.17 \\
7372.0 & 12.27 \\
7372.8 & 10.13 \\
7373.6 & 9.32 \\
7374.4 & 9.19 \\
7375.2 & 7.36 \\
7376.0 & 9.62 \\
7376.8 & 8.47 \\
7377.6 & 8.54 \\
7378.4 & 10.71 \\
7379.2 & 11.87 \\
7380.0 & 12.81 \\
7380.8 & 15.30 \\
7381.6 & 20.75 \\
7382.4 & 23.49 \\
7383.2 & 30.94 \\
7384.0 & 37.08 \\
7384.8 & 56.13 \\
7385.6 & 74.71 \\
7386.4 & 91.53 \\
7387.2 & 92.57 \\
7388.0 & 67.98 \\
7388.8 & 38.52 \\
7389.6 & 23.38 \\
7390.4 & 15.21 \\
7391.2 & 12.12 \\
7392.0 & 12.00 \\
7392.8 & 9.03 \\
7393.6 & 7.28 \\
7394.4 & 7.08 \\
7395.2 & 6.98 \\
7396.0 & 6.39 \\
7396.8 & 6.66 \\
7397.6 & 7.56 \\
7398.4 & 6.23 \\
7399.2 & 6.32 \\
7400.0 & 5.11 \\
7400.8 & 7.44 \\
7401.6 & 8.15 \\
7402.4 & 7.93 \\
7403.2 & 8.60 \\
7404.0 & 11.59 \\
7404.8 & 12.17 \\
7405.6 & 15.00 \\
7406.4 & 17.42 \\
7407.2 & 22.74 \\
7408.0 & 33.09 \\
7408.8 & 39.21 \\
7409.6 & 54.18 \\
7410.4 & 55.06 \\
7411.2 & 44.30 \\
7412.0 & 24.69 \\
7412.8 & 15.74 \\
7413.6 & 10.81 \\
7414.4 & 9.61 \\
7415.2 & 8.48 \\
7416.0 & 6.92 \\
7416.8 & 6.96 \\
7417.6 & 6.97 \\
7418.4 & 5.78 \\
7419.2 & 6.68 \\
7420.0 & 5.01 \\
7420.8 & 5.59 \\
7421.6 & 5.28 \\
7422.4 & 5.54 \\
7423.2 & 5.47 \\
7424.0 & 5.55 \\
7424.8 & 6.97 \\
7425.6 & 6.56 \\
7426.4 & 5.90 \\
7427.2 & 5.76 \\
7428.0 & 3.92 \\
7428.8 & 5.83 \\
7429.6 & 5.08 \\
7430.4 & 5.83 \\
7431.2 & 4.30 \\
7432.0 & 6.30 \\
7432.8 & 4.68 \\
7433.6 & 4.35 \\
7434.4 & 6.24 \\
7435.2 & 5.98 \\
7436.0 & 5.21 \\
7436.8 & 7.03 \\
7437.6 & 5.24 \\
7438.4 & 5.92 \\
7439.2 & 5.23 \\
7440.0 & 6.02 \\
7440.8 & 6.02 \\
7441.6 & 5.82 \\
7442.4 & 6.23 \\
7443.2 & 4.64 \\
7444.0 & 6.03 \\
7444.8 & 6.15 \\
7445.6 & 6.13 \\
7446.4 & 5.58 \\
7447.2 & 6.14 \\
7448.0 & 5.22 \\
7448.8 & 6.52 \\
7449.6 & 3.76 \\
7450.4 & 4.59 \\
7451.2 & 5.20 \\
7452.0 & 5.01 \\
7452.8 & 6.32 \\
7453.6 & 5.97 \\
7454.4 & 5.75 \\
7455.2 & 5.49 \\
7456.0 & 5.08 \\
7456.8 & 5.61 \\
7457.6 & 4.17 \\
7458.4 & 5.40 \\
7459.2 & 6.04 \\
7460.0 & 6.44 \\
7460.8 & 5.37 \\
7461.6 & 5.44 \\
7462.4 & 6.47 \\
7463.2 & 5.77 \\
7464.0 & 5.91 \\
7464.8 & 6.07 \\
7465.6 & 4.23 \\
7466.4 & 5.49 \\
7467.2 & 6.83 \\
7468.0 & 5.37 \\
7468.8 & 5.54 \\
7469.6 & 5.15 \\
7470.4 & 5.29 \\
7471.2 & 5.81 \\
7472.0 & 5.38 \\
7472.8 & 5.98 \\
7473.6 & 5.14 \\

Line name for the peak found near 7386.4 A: Halpha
